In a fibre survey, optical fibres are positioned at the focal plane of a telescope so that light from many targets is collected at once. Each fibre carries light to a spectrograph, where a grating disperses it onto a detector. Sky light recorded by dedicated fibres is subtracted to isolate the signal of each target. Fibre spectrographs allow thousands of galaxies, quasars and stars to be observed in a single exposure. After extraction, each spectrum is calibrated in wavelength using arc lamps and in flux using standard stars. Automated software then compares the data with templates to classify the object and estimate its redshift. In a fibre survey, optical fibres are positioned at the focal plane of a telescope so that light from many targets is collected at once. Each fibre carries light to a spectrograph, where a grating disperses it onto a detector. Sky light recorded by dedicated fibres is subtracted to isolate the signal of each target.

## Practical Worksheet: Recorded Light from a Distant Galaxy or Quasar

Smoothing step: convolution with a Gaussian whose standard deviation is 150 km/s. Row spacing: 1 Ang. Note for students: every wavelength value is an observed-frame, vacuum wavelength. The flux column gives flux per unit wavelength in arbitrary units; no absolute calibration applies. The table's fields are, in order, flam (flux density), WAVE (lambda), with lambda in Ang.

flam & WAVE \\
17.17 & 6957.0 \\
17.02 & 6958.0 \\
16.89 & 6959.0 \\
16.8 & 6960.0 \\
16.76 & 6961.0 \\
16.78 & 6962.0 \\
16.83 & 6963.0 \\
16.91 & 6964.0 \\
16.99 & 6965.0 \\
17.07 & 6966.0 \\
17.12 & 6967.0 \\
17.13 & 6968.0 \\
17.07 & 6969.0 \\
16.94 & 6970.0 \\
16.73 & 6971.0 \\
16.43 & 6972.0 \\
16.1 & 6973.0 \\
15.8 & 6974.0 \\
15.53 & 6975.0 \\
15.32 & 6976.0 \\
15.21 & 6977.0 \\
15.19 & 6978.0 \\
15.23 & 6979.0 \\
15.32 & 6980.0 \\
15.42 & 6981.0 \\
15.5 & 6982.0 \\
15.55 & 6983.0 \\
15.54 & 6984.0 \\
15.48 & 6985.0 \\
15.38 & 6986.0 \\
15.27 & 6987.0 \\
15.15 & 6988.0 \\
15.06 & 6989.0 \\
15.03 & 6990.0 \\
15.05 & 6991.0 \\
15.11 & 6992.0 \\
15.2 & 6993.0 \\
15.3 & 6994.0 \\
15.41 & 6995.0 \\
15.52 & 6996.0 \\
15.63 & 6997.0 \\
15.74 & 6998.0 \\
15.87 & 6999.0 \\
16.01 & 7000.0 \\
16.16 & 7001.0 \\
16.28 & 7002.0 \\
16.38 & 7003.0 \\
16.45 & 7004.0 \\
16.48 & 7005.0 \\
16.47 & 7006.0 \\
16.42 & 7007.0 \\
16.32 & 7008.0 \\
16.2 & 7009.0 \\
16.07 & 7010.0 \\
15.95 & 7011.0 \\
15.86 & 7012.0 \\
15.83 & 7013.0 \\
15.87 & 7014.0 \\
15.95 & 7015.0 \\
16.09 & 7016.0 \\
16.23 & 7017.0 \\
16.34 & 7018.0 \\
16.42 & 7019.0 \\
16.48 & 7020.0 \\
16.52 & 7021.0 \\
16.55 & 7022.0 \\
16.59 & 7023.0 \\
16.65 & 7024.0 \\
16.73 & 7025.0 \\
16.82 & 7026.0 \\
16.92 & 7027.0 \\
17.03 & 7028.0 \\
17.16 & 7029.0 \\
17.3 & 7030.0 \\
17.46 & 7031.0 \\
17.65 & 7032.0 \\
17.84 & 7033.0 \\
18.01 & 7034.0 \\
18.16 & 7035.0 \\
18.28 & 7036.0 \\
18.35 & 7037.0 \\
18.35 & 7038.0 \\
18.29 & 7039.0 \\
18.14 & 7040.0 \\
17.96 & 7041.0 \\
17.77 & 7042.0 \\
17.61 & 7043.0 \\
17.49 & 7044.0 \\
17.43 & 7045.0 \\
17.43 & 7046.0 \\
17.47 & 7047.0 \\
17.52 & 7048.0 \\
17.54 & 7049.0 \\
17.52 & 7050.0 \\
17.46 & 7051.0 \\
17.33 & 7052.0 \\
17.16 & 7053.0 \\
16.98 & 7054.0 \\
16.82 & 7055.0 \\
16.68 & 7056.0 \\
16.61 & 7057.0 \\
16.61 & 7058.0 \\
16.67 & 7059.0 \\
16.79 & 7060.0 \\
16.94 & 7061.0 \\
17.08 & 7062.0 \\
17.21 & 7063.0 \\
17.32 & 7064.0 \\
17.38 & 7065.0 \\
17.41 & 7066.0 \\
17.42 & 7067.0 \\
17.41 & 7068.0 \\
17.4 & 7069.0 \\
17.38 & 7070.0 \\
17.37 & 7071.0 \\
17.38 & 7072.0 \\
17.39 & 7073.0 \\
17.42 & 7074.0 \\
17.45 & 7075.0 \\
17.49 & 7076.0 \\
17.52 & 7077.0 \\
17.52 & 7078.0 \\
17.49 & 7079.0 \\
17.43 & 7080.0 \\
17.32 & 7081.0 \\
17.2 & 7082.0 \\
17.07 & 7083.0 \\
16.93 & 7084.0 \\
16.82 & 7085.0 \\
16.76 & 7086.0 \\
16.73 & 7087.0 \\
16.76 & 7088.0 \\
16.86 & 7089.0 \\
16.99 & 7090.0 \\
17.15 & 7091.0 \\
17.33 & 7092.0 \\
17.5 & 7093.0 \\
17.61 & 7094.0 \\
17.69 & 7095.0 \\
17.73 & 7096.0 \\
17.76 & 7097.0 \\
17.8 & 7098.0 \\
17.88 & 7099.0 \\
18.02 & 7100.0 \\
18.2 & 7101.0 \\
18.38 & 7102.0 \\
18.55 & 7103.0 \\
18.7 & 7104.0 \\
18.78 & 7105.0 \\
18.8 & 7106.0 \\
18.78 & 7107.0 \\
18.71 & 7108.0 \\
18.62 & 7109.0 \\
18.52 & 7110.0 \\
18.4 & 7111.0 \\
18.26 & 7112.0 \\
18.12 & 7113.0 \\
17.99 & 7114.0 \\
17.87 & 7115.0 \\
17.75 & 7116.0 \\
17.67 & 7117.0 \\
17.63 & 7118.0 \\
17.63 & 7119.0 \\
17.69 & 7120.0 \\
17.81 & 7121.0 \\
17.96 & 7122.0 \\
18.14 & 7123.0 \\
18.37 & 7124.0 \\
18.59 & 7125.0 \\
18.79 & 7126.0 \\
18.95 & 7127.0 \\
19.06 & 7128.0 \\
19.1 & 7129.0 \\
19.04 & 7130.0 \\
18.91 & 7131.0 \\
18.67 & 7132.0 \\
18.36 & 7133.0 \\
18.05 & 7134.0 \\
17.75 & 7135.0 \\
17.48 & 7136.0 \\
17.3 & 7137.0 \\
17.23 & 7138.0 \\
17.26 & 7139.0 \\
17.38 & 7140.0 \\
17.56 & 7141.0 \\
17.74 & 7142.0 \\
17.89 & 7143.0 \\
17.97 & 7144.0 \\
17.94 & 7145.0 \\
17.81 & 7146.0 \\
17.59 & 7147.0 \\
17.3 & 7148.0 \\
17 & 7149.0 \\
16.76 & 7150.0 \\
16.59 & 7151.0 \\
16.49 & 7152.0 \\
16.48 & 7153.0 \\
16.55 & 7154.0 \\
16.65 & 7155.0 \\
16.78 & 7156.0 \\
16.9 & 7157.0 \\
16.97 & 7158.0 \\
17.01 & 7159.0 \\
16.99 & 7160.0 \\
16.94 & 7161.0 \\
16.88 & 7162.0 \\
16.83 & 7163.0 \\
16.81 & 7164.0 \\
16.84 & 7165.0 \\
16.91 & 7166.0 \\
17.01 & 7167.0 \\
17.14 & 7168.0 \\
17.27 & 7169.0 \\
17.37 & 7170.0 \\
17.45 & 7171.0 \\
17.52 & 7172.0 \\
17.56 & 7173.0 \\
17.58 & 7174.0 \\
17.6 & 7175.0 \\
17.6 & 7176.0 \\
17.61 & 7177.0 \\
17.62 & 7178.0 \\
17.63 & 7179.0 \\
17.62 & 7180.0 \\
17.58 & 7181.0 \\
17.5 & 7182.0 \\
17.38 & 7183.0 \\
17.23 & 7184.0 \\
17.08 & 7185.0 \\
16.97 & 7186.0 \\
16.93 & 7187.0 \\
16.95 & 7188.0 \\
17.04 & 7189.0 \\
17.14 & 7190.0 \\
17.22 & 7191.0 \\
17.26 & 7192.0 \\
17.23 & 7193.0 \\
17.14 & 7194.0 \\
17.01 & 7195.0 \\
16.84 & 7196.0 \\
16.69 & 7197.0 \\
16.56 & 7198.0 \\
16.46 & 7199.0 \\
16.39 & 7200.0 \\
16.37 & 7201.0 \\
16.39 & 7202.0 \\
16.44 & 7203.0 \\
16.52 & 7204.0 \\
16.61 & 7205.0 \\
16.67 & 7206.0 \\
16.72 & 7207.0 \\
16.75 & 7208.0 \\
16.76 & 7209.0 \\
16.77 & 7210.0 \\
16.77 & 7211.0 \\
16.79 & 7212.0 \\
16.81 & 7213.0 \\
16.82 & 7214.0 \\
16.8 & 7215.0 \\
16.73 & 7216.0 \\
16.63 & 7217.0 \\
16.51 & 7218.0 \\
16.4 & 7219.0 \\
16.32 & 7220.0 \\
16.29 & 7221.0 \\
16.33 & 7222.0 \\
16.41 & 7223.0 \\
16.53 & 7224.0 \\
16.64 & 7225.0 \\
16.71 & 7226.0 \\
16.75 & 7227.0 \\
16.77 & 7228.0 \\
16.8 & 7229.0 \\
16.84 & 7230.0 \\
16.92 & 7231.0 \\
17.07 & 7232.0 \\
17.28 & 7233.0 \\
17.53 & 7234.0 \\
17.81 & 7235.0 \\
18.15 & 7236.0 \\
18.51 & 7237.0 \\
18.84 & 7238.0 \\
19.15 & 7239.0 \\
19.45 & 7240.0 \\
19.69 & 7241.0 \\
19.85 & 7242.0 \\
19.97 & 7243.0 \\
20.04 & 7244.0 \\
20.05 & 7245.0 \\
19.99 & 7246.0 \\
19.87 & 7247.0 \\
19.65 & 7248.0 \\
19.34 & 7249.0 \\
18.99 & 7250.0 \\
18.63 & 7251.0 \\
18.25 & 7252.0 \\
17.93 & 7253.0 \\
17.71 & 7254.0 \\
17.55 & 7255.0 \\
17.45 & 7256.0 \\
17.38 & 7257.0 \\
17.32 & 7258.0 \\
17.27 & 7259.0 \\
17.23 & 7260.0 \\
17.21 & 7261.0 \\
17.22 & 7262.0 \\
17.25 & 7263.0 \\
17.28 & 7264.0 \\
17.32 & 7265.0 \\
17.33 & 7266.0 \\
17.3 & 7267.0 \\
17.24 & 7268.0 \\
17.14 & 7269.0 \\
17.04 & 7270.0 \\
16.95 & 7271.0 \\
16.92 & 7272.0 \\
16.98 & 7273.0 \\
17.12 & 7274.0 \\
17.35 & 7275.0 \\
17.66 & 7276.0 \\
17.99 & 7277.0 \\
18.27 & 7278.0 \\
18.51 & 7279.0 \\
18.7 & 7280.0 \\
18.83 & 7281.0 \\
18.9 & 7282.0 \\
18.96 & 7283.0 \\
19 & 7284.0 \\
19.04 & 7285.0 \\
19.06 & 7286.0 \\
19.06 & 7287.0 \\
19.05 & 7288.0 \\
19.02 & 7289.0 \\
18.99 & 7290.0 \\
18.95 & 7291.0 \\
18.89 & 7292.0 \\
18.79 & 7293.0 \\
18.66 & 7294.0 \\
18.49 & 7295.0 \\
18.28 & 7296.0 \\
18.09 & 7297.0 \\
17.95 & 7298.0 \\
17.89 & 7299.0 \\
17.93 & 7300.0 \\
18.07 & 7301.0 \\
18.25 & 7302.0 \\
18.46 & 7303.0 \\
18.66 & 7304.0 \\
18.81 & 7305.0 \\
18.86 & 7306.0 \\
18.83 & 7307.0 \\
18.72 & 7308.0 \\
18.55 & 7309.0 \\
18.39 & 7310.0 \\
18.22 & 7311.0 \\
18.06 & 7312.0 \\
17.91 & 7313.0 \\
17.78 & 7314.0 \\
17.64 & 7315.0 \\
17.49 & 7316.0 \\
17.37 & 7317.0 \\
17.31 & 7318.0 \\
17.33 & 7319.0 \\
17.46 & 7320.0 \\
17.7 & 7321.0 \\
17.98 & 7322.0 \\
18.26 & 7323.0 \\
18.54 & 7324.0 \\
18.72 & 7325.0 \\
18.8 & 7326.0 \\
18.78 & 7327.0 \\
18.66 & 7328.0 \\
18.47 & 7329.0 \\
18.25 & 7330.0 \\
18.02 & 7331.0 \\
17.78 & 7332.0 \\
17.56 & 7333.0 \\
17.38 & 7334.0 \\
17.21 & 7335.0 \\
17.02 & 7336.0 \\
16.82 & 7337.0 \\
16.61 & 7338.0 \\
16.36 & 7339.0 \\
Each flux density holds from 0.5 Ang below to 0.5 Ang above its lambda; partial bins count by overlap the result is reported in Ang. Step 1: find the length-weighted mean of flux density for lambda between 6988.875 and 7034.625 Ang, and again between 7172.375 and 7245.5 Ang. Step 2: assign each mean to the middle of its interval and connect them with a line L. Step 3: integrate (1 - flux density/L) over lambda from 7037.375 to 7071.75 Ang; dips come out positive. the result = -1.79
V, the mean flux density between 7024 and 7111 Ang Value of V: 17.5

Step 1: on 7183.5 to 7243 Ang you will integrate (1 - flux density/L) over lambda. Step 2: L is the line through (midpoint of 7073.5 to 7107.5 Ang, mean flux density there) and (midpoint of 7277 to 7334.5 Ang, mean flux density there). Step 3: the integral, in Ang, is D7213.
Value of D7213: 3.1 Ang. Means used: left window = 17.6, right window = 18.4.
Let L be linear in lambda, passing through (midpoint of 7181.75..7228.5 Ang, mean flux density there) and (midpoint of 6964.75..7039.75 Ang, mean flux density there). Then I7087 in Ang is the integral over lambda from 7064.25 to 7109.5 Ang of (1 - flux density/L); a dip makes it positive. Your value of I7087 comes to -3.05 Ang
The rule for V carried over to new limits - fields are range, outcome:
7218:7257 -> 18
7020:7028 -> 16.7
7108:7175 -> 17.6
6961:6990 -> 16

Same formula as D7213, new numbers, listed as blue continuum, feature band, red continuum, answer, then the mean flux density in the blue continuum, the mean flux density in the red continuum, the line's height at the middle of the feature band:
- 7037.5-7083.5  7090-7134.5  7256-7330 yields -1.7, 17.4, 18.1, 17.5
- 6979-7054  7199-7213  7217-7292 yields 0.8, 16.5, 17.9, 17.7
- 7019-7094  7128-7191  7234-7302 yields 1.4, 17.3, 18.3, 17.8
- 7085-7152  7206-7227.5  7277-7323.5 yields 1.8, 17.9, 18.4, 18.2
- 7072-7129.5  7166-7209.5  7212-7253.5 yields 1.9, 17.8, 17.8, 17.8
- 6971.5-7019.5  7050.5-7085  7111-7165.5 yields -1.0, 15.8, 17.6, 16.7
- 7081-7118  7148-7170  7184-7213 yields 0.4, 17.8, 16.8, 17.2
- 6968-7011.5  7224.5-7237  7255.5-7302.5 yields 0.3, 15.8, 18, 17.6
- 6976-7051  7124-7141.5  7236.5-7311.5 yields -0.9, 16.5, 18.4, 17.3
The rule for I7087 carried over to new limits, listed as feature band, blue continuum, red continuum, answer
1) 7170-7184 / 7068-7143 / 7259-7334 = 0.30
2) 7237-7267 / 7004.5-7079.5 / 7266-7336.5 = -0.83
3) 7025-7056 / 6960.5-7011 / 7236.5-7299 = -2.13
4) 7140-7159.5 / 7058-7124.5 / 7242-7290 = 0.72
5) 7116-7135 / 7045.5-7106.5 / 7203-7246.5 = -1.00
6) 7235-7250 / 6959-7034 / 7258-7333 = -1.39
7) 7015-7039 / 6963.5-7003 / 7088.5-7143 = -0.82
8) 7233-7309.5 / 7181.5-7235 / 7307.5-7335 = -3.69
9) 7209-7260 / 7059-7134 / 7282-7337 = 1.07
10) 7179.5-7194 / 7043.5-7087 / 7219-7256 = 0.47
